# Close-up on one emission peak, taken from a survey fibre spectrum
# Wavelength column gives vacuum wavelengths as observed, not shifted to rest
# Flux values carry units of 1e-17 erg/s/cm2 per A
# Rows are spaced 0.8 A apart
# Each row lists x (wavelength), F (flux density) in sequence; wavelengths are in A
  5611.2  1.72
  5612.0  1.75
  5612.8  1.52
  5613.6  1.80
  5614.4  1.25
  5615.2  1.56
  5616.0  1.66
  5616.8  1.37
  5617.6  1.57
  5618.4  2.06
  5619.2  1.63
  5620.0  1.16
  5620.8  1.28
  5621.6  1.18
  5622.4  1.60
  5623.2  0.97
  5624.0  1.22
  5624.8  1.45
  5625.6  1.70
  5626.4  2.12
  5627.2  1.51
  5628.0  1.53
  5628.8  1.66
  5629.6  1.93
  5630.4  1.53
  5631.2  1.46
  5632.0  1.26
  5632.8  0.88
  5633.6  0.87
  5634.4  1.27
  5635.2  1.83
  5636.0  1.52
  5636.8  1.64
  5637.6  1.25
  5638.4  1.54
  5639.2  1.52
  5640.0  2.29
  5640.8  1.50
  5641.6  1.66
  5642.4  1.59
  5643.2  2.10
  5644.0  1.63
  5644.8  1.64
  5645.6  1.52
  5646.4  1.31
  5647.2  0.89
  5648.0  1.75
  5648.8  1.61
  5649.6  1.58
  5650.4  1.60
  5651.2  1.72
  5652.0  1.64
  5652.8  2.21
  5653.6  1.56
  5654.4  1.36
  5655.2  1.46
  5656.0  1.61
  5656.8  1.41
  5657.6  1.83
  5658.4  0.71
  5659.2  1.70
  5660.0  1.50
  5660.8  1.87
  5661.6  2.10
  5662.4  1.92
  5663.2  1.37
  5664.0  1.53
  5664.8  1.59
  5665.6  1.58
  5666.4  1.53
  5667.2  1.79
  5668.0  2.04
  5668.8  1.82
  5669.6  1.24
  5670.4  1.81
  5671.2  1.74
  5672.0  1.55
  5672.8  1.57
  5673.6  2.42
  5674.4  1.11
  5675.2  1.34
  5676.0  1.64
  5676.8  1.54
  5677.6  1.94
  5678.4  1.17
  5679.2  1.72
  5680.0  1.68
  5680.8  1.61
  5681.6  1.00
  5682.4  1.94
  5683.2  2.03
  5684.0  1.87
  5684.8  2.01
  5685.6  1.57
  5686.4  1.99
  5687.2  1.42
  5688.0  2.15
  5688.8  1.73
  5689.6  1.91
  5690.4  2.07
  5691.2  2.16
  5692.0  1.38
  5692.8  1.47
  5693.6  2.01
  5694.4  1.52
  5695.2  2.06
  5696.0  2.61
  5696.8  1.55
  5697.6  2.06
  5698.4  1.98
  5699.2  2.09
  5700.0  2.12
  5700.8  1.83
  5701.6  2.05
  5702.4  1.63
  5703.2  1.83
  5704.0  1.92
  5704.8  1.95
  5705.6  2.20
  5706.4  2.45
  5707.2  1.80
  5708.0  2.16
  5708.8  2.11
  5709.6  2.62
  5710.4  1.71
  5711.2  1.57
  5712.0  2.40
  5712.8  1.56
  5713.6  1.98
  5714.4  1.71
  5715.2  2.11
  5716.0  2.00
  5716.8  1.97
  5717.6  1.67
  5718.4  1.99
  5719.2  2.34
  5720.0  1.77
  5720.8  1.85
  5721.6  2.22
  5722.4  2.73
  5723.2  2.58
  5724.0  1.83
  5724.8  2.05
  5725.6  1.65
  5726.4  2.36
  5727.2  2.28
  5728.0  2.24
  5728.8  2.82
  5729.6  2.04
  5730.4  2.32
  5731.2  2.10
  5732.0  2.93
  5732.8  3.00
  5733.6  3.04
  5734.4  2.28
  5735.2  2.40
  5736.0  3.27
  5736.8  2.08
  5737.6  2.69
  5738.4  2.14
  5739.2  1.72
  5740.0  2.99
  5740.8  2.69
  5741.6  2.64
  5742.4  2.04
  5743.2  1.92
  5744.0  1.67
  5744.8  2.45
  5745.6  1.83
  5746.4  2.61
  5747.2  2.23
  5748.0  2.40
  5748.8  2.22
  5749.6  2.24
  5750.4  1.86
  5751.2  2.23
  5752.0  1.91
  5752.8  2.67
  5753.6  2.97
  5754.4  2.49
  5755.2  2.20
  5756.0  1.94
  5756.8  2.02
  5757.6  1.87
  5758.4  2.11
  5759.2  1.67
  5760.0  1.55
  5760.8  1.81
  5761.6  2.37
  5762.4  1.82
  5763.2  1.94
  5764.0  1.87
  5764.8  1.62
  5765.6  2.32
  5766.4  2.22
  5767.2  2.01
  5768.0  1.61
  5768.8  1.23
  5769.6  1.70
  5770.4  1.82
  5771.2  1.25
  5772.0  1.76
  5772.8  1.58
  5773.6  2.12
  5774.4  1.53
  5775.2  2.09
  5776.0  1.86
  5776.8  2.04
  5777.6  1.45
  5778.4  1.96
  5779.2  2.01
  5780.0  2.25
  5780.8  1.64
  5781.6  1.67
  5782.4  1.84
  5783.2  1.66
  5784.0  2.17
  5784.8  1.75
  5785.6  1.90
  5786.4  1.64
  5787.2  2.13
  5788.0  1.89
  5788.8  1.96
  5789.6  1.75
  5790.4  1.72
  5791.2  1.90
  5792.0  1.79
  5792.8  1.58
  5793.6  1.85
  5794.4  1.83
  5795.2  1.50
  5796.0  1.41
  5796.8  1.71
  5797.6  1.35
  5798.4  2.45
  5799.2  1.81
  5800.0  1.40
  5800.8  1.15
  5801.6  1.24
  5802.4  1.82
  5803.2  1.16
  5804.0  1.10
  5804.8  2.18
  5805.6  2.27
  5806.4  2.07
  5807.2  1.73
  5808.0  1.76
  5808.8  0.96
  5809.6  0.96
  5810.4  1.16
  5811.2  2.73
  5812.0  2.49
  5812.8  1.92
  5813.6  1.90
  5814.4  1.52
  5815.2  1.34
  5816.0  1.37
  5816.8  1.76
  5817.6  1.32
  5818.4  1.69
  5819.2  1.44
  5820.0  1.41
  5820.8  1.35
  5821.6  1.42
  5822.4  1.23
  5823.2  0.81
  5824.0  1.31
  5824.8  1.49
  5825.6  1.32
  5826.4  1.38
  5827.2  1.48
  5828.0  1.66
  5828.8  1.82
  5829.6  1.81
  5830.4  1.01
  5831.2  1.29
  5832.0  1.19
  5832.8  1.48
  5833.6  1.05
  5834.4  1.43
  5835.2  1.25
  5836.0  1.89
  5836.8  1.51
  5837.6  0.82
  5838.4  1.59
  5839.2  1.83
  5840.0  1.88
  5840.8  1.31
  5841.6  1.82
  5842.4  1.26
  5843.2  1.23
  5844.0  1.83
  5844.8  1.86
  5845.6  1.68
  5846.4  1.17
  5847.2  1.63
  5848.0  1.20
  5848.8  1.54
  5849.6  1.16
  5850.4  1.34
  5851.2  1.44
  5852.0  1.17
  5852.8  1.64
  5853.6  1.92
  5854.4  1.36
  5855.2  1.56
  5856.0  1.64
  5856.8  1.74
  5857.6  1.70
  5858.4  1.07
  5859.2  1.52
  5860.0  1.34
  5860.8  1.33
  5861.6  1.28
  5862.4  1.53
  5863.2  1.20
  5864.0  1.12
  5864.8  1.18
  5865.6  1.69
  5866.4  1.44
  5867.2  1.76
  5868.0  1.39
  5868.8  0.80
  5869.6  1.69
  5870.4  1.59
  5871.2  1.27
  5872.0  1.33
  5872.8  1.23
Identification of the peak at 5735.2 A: C IV 1549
